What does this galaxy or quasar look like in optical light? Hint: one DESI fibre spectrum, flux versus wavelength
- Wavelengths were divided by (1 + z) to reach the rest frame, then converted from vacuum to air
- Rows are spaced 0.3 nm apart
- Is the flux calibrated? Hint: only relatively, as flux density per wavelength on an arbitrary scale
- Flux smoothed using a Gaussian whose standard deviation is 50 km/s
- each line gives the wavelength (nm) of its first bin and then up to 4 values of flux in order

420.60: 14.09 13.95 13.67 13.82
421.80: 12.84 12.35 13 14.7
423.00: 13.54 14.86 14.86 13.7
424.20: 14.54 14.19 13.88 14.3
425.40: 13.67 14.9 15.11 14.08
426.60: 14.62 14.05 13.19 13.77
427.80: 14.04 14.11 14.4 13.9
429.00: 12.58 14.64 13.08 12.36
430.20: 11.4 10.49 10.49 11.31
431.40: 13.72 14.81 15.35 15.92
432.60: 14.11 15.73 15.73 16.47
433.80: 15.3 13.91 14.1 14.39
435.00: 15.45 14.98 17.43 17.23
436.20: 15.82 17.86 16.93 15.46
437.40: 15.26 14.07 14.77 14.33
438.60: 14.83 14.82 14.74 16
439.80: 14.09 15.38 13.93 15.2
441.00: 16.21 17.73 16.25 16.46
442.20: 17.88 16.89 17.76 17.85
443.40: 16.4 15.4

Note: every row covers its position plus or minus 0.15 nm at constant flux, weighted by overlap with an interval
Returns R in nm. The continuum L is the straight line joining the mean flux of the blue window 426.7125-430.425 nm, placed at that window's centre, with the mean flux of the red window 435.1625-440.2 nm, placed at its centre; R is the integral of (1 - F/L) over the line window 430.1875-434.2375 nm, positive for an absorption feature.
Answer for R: 0.08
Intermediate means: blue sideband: 13.4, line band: 14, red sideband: 15.5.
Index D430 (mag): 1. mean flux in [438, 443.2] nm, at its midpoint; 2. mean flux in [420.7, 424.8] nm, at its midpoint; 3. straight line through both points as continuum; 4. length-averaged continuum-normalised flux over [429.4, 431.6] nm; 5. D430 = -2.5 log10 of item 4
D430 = 0.225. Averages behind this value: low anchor 13.9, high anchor 15.9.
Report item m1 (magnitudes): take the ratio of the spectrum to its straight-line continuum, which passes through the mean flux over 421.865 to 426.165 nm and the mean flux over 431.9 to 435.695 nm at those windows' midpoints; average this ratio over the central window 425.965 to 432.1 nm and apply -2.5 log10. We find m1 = 0.10 mag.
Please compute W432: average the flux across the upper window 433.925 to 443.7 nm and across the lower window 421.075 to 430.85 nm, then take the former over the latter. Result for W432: 1.2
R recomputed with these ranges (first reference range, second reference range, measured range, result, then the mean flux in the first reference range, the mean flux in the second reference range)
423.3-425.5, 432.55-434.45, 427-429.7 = 0.16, 14.2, 15.1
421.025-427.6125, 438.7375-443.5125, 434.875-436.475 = -0.09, 14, 16.1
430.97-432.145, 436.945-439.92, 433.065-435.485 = -0.14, 13.8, 14.8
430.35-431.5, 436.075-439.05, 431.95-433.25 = -0.31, 11.4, 15.4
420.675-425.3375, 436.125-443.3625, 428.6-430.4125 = 0.22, 13.9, 15.9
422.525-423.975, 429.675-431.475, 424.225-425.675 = -0.05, 14.3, 11.6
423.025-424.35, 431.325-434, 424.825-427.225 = 0.06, 14.4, 15.3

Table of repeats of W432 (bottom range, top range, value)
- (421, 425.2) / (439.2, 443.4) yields 1.17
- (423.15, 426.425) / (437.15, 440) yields 1.03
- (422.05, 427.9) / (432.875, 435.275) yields 1.07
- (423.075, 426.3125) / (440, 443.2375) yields 1.15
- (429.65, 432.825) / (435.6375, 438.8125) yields 1.20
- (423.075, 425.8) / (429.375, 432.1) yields 0.88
